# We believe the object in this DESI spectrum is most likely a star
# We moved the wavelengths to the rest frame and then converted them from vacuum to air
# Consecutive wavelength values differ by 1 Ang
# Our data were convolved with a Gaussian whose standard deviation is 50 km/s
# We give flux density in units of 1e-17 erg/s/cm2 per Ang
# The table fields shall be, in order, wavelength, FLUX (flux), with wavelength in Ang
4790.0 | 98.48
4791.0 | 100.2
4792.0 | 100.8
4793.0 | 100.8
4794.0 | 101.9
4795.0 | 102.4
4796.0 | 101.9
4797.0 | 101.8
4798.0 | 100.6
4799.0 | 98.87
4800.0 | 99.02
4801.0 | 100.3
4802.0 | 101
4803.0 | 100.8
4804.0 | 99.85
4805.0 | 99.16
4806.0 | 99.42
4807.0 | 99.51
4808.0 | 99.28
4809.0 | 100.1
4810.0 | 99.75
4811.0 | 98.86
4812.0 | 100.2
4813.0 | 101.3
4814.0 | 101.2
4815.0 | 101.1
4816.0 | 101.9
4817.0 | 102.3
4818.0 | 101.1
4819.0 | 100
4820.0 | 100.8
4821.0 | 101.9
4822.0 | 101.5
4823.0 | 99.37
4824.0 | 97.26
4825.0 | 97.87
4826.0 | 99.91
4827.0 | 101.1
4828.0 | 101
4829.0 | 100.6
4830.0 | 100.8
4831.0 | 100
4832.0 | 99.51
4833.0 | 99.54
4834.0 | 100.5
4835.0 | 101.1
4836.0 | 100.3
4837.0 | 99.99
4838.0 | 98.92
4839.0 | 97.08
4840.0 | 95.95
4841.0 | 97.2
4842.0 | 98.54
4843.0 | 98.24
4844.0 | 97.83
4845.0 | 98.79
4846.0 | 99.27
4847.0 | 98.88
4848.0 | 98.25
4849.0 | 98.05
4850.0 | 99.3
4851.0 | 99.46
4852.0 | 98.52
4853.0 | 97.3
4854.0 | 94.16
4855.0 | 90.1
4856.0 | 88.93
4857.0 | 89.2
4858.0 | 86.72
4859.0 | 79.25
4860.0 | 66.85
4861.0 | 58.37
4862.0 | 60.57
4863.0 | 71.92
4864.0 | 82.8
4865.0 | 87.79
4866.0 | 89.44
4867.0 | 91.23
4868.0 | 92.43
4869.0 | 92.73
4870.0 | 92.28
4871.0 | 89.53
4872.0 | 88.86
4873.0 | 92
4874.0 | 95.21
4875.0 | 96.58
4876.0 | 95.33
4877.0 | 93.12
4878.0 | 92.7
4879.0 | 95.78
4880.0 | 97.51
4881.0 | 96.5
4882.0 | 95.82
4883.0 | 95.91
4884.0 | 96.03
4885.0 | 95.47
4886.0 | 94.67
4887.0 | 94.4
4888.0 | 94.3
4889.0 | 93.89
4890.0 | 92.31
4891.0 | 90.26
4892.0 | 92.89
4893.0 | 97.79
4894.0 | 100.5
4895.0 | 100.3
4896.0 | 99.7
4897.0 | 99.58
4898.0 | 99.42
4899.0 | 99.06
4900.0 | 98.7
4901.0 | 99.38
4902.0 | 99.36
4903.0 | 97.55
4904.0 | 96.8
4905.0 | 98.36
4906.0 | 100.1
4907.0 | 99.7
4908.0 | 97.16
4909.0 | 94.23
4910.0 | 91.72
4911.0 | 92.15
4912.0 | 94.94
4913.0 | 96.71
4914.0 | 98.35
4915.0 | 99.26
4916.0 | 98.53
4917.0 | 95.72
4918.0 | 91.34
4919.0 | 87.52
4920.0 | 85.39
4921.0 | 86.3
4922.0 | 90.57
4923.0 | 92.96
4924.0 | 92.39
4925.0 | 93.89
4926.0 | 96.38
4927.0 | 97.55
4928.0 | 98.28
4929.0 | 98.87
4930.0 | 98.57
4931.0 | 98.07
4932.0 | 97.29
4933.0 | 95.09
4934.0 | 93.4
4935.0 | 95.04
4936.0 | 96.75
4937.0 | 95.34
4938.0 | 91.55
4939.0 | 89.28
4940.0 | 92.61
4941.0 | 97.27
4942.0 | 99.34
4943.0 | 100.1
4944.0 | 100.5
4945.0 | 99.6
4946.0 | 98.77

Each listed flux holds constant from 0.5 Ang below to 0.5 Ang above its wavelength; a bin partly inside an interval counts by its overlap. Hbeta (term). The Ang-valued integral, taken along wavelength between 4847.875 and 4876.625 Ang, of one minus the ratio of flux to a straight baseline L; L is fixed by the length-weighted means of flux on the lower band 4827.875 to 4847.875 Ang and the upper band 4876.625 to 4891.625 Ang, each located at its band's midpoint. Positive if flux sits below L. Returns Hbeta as 2.5 Ang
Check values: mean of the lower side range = 99.2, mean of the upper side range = 94.6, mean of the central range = 88.3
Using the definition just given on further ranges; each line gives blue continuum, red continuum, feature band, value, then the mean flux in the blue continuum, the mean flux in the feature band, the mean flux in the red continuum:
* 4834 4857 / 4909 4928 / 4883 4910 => -0.6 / 97.4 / 96.9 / 93.6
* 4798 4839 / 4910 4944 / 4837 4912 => 2.9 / 100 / 93.5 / 94.8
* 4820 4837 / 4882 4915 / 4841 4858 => 0.5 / 100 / 96.3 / 96.6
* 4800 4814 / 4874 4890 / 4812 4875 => 2.0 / 100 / 94.6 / 95.1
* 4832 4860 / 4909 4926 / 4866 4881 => 0.3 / 95.9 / 93.2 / 93.1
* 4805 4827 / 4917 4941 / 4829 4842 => 0.0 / 100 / 99.3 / 93.8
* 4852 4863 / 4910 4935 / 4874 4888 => -1.5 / 81.5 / 95.3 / 94.5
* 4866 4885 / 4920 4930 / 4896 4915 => -0.7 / 93.8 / 97.5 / 93.9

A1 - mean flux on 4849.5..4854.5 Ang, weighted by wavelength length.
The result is 97.7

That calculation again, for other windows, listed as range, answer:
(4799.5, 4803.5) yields 100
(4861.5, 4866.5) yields 78.5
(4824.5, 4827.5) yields 99.6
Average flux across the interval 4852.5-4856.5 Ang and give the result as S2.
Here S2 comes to 92.6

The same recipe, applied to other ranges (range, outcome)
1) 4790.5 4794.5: 101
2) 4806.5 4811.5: 99.5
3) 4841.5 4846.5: 98.5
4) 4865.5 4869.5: 91.5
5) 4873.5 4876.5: 95.7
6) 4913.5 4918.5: 96.6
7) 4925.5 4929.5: 97.8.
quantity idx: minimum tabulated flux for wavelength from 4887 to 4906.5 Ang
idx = 90.26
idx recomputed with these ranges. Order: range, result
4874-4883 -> 92.7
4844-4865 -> 58.37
